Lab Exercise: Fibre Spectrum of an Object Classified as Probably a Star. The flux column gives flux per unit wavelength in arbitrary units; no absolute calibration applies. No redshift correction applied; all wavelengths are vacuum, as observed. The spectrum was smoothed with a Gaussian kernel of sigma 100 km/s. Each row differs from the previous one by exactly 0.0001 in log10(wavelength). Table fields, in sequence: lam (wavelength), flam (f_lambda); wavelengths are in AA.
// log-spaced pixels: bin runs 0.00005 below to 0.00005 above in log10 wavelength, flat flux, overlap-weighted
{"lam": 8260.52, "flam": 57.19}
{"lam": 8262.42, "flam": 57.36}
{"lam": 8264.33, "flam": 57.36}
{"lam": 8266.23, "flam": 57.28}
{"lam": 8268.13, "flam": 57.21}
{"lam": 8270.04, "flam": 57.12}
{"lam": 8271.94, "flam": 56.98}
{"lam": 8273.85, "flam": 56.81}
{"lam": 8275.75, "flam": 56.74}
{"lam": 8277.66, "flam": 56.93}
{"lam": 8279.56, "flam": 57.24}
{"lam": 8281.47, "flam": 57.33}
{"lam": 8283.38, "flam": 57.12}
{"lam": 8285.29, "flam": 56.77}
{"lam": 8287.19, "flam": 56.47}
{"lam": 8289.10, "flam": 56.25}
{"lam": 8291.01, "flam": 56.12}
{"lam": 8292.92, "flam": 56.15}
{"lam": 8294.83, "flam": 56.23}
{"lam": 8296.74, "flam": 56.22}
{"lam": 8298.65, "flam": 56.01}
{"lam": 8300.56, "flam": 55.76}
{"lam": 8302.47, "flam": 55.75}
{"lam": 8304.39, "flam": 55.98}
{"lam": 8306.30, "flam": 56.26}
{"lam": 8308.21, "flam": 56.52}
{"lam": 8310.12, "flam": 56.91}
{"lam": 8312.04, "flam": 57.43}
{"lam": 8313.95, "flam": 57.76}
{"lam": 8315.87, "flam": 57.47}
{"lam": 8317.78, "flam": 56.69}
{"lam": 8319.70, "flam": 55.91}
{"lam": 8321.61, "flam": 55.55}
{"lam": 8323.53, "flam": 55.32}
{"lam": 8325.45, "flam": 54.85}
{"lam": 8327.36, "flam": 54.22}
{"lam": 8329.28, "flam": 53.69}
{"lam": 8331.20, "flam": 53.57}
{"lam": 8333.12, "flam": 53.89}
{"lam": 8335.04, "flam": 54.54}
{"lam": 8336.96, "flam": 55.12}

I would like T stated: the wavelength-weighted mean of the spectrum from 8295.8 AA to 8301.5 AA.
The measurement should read 56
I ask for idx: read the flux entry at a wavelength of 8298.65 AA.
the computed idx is 56.01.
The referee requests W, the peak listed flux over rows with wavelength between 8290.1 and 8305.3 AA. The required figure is 56.23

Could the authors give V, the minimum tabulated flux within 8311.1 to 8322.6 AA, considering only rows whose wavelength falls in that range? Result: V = 55.55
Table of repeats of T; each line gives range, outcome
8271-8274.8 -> 56.9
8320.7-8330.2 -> 54.7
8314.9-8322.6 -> 56.4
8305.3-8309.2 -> 56.5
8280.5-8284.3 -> 57.1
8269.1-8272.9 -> 57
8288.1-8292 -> 56.1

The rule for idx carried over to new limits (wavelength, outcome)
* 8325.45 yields 54.85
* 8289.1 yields 56.25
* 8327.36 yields 54.22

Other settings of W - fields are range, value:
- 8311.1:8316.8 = 57.76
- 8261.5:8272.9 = 57.36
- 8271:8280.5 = 57.24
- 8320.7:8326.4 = 55.55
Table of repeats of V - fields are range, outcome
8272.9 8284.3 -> 56.74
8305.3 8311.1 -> 56.26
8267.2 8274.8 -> 56.81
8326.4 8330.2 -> 53.69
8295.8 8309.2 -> 55.75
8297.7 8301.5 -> 55.76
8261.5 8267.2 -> 57.28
